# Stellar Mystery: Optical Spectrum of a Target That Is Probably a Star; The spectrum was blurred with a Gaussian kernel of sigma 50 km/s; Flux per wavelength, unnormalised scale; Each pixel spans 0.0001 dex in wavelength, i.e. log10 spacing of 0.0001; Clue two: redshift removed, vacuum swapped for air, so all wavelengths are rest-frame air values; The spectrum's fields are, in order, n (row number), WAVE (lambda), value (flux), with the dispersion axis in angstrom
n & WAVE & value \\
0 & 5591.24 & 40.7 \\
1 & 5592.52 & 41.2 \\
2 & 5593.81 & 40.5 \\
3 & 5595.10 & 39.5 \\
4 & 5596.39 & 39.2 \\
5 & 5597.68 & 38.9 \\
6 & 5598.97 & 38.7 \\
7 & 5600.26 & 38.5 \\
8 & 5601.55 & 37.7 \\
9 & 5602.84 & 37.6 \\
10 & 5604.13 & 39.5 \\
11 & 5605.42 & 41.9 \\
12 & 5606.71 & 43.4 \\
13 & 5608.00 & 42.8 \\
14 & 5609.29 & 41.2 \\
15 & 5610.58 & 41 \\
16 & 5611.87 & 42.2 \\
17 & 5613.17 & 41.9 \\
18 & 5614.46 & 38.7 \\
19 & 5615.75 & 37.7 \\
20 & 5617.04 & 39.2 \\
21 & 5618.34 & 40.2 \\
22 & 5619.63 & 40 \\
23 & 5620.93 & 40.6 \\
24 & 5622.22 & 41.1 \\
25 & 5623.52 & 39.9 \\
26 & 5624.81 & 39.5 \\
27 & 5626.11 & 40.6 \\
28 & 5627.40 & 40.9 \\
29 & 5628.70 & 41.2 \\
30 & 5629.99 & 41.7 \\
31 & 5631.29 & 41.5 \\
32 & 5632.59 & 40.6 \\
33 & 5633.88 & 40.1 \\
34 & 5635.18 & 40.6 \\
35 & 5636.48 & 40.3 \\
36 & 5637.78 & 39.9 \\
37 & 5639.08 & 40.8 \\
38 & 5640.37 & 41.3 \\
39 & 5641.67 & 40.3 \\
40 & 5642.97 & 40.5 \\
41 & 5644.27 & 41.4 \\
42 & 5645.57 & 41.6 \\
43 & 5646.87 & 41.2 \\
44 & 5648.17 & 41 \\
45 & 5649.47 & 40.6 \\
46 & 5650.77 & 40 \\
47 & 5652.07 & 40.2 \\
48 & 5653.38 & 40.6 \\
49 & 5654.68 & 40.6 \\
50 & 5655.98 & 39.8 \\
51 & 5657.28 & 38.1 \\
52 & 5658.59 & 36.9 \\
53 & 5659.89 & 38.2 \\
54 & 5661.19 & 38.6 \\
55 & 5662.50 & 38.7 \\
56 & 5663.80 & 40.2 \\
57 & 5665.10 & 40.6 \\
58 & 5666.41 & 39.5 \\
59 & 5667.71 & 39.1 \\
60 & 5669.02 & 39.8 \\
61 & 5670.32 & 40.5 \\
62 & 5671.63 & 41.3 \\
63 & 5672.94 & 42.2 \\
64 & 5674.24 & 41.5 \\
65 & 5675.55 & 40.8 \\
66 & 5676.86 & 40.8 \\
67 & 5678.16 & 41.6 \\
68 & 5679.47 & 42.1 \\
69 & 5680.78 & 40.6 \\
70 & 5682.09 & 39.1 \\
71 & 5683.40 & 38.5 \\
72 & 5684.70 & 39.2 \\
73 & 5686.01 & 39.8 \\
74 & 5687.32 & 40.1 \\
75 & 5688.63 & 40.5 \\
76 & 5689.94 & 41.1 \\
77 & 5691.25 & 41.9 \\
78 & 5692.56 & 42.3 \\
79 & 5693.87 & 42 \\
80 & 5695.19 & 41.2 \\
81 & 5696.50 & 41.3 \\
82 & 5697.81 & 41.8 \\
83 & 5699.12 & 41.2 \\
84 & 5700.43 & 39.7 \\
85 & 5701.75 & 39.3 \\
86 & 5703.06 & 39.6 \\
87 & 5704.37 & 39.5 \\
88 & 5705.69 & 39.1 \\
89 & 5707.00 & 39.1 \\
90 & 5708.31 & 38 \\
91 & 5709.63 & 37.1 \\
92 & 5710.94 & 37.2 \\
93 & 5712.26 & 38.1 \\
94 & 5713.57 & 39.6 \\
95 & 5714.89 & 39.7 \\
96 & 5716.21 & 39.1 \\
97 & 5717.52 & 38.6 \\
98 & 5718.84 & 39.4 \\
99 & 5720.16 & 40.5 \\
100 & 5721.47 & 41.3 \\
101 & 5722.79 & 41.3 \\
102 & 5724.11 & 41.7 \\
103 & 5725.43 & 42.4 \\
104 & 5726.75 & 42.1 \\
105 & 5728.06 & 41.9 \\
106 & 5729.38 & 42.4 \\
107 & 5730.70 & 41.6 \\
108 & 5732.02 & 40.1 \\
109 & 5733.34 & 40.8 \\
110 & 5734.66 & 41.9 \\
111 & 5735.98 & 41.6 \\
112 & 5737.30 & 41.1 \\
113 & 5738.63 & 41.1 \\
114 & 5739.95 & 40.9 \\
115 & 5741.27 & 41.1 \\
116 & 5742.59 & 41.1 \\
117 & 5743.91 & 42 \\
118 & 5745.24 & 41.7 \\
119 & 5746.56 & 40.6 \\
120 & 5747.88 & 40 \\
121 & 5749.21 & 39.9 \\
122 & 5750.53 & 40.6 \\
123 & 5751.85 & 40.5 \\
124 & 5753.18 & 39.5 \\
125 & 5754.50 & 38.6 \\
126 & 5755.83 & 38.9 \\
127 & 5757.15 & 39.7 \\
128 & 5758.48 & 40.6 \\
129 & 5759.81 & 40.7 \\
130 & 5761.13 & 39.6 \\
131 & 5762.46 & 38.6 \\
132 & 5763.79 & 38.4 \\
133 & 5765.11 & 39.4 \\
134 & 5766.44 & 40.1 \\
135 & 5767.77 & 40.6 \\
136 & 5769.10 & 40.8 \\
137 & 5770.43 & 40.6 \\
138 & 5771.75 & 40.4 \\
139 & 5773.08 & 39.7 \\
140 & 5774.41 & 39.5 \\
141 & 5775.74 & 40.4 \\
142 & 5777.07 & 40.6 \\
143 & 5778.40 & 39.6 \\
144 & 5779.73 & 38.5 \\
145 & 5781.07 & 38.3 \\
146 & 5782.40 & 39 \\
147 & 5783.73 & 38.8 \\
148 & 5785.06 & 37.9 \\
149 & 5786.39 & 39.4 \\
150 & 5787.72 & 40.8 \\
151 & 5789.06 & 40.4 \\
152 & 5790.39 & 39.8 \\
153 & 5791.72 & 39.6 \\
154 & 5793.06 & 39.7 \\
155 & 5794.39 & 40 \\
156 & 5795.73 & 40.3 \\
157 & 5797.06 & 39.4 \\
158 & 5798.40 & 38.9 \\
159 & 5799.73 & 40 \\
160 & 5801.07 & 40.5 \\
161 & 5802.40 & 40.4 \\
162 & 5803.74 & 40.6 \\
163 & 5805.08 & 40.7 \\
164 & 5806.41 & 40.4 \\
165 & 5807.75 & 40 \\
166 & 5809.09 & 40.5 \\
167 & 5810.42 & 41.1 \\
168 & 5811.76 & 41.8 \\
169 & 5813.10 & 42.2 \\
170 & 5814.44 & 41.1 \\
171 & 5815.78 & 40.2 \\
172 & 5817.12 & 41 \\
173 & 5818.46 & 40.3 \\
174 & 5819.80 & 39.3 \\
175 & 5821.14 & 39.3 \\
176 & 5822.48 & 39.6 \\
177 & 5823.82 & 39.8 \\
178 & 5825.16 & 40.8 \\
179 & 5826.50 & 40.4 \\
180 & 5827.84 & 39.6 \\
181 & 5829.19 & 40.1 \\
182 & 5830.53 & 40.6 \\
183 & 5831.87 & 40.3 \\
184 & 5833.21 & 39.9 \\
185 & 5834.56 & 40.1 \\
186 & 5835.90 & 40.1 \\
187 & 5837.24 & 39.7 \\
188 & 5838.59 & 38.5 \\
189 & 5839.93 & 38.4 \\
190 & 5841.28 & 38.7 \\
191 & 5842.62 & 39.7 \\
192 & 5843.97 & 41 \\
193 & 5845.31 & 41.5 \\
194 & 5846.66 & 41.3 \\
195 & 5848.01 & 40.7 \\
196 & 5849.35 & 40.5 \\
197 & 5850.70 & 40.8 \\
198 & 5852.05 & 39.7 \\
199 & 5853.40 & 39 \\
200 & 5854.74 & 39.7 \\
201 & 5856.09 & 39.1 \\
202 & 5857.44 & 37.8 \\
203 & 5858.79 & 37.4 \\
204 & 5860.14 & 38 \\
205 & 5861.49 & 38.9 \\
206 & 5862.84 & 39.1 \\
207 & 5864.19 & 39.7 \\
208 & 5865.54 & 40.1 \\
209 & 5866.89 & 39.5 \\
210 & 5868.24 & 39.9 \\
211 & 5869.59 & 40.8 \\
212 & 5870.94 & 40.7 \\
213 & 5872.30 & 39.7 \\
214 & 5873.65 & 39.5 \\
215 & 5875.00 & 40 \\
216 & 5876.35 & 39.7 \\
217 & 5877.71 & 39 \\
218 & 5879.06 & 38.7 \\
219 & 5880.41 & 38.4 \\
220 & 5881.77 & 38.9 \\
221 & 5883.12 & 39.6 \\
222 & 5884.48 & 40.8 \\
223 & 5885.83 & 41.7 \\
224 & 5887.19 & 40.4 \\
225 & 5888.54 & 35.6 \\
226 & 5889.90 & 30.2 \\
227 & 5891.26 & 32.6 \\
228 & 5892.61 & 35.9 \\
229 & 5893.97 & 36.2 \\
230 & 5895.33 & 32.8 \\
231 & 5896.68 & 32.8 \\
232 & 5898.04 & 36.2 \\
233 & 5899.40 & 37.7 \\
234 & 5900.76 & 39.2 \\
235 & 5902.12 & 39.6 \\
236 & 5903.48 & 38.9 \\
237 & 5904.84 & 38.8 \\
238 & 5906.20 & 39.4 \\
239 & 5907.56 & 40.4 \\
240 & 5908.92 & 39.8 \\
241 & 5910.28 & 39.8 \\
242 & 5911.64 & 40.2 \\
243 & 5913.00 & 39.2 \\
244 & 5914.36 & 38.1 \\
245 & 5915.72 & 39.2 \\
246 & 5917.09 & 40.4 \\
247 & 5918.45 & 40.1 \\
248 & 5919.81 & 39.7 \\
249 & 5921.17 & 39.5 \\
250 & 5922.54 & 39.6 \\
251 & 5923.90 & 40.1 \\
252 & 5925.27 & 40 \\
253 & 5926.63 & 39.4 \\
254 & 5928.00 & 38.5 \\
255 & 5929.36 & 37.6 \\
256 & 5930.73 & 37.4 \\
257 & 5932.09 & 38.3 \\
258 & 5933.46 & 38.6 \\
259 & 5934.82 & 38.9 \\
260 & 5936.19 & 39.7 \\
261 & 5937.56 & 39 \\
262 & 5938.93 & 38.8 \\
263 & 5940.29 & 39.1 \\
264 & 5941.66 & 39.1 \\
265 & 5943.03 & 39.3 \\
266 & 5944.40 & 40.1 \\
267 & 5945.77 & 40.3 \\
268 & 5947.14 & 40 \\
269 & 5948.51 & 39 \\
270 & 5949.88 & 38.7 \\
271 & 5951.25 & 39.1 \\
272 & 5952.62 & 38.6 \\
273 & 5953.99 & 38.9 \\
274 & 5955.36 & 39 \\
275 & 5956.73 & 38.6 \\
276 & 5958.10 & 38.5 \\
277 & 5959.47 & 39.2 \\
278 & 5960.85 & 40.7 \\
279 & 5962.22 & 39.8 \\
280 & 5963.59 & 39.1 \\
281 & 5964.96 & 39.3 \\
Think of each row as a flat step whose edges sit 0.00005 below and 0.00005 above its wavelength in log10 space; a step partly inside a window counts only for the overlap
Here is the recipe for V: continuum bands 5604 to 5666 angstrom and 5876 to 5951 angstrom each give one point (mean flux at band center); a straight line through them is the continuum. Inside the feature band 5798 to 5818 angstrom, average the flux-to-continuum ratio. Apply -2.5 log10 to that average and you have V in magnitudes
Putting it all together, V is -0.04 mag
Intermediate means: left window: 40.4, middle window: 40.7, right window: 38.6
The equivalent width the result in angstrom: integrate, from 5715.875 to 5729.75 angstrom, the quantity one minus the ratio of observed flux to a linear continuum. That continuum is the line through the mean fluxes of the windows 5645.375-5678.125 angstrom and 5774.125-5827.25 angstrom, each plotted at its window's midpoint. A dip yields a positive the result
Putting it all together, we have -0.3 angstrom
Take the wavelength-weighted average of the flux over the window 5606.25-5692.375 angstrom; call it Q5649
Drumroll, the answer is 40.4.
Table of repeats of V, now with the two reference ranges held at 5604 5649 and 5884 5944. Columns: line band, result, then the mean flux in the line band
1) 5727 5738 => -0.04 mag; 41.4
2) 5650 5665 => 0.03 mag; 39.3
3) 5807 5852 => -0.03 mag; 40.3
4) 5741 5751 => -0.03 mag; 40.9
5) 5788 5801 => -0.01 mag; 39.8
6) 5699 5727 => 0.01 mag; 39.6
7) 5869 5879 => -0.03 mag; 39.8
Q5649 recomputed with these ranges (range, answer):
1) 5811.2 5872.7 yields 39.9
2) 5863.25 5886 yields 39.8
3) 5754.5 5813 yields 39.9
